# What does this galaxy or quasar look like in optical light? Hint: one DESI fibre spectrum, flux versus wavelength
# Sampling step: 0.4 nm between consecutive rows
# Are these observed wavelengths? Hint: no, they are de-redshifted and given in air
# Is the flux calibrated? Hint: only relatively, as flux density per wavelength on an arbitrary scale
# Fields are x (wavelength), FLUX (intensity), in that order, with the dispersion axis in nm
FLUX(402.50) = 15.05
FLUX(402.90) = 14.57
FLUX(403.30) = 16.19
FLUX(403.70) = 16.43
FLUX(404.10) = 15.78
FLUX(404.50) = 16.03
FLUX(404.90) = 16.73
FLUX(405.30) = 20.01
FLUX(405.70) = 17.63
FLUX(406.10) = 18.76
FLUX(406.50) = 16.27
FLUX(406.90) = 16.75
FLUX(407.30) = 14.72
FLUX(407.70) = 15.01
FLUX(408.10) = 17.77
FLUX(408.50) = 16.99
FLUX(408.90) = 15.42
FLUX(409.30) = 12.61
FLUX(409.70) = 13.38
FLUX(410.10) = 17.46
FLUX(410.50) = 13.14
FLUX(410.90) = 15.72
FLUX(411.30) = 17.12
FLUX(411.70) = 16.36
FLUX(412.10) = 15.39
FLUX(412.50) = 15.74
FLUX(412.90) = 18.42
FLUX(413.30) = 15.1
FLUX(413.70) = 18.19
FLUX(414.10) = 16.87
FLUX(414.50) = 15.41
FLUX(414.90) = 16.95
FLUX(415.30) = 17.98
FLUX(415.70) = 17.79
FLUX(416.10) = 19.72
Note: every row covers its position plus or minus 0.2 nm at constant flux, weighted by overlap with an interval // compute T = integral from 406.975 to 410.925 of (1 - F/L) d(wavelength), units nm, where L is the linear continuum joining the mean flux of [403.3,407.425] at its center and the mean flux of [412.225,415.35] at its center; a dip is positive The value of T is 0.37 nm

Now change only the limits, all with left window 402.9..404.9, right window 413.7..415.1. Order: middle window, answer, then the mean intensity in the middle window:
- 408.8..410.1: 0.17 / 14.2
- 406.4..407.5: 0.02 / 15.9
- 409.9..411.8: 0.06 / 15.9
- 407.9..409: -0.04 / 16.8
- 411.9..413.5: 0.04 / 16.2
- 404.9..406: -0.16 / 18.4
